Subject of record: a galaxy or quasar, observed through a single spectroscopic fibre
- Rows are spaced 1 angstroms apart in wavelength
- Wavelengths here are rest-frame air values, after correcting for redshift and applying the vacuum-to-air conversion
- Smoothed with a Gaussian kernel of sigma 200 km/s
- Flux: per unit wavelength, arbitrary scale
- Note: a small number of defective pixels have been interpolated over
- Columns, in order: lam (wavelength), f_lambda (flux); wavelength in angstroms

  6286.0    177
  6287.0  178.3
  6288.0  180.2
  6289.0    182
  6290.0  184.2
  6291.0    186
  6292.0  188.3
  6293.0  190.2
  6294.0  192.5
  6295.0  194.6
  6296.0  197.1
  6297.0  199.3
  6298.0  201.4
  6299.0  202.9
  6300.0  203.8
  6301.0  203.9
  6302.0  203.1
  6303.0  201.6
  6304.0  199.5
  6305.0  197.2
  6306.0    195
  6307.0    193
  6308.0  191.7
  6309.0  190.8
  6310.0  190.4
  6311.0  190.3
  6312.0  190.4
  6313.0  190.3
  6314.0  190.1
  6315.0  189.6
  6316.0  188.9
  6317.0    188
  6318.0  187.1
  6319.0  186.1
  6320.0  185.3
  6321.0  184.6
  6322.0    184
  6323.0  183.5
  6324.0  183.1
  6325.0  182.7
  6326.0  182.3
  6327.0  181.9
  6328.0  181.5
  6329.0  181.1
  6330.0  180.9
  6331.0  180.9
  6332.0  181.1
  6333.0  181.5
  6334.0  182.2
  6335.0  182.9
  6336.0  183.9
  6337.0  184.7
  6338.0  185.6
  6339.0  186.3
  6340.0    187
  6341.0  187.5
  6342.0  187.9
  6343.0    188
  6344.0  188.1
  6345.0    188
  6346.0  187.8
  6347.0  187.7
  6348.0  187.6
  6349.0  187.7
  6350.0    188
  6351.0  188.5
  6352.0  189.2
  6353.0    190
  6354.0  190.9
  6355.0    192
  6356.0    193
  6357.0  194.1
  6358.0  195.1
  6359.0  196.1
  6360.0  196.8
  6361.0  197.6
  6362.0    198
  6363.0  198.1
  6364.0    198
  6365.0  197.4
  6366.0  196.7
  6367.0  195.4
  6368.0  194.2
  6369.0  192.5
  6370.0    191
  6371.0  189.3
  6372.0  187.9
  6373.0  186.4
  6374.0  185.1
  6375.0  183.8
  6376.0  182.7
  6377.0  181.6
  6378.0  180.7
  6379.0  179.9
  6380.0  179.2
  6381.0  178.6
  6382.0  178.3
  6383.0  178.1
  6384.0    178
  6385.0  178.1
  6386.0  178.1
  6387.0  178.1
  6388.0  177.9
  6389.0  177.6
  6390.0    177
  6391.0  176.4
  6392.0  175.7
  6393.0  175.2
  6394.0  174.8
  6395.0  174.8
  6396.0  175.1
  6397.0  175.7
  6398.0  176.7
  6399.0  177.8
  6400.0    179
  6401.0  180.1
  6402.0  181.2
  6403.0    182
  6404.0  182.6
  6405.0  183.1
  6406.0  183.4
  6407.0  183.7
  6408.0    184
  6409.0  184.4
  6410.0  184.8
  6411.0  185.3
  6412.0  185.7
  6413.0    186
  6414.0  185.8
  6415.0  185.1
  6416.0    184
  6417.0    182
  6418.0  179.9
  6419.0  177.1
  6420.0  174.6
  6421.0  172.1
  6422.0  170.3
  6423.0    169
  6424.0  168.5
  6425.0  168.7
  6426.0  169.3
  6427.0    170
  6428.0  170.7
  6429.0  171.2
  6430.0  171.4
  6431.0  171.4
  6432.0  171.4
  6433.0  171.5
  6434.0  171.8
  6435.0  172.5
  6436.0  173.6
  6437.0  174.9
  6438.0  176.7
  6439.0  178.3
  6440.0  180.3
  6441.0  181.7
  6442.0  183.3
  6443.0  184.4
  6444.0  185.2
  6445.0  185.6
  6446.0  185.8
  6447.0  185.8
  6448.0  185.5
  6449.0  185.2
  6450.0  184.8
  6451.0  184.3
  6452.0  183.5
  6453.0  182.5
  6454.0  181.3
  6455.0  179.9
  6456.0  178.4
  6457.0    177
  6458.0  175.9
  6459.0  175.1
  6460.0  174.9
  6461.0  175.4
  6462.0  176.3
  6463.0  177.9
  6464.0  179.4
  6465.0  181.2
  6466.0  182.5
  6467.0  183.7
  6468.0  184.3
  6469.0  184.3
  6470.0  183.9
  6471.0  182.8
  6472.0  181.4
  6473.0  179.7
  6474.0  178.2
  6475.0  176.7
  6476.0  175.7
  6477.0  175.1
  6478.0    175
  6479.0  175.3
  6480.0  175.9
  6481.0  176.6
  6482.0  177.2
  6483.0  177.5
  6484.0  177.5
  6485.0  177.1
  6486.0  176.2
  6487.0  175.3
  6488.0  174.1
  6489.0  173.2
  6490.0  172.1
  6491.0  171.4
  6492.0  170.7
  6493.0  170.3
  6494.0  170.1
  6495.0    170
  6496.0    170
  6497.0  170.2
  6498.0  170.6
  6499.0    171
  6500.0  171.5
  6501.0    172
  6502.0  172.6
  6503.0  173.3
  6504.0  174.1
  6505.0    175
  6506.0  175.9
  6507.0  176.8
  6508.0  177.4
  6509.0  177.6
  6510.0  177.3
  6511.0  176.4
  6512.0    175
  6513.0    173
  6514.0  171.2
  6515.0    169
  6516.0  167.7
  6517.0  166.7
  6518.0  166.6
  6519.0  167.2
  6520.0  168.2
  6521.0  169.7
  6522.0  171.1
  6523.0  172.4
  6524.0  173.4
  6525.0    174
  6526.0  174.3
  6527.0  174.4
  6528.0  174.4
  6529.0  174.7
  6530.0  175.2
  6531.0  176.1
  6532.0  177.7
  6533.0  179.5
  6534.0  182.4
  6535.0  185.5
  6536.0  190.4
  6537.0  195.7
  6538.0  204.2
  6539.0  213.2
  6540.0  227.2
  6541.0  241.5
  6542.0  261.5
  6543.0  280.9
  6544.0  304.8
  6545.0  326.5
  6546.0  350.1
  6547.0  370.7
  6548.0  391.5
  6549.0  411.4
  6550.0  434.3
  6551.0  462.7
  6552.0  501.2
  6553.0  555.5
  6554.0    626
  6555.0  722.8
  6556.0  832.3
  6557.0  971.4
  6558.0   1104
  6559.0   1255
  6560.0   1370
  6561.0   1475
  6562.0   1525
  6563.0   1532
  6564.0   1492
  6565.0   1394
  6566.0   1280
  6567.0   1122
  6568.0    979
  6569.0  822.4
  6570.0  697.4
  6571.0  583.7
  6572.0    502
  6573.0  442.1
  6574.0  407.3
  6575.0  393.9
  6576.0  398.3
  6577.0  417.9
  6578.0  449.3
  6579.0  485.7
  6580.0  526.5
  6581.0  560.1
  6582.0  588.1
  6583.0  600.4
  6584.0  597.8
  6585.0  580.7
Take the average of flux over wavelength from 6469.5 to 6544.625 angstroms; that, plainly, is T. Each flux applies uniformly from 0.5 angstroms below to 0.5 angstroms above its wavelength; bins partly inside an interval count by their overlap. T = 182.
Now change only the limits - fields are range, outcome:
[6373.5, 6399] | 178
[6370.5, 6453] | 179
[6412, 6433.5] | 175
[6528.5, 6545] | 214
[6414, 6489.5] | 178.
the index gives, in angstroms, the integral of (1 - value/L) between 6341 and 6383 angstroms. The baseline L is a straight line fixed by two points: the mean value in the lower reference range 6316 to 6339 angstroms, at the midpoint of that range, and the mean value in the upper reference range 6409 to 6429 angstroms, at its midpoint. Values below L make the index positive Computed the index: -1.9 angstroms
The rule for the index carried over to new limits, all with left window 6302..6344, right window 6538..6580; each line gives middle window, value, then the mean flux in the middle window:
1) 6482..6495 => 8.8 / 174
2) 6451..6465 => 8.7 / 179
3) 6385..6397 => 5.6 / 176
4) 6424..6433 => 5.3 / 170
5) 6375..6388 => 5.5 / 179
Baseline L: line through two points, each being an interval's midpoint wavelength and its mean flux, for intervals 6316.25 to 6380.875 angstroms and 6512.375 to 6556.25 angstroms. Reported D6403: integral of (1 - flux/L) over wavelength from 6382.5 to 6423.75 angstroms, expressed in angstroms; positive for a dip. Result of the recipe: 6.4 angstroms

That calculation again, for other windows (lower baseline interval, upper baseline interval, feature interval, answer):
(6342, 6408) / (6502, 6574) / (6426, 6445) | 7.3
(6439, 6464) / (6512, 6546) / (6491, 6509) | 1.7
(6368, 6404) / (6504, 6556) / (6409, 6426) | 1.5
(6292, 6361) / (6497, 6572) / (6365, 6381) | 3.7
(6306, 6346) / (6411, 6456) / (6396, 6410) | 0.0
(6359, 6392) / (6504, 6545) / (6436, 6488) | 2.3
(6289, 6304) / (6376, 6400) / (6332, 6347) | 0.1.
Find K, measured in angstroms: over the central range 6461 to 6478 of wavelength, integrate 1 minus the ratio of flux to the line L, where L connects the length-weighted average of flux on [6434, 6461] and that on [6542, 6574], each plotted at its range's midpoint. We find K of 6.8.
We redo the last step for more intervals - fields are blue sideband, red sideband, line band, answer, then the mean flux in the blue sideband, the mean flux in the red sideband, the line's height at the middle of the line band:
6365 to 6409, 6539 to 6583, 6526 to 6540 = 9.7 angstroms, 182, 693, 611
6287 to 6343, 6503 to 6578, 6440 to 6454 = 6.5 angstroms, 189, 455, 345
